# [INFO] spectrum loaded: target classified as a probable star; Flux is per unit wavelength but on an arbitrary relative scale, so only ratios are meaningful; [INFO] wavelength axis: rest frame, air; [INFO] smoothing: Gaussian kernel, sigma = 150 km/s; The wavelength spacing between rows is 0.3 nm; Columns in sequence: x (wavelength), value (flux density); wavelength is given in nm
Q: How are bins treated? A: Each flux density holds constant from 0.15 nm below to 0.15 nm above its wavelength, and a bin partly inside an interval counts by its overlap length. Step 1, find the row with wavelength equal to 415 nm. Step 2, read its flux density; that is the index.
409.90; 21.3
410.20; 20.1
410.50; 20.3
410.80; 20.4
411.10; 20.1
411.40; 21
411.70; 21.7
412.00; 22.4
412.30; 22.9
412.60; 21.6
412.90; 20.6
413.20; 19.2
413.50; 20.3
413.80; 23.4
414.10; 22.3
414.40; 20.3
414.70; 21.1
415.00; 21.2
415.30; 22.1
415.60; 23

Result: 21.2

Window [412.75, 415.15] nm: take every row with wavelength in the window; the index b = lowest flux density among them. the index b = 19.2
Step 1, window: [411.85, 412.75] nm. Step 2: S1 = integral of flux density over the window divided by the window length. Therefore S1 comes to 22.3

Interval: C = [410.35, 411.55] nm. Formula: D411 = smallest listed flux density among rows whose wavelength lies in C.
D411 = 20.1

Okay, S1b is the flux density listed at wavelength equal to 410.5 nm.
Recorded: 20.3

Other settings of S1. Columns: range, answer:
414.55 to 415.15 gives 21.2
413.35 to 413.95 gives 21.8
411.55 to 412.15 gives 22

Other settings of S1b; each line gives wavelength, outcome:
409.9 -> 21.3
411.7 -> 21.7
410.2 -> 20.1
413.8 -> 23.4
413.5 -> 20.3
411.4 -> 21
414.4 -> 20.3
